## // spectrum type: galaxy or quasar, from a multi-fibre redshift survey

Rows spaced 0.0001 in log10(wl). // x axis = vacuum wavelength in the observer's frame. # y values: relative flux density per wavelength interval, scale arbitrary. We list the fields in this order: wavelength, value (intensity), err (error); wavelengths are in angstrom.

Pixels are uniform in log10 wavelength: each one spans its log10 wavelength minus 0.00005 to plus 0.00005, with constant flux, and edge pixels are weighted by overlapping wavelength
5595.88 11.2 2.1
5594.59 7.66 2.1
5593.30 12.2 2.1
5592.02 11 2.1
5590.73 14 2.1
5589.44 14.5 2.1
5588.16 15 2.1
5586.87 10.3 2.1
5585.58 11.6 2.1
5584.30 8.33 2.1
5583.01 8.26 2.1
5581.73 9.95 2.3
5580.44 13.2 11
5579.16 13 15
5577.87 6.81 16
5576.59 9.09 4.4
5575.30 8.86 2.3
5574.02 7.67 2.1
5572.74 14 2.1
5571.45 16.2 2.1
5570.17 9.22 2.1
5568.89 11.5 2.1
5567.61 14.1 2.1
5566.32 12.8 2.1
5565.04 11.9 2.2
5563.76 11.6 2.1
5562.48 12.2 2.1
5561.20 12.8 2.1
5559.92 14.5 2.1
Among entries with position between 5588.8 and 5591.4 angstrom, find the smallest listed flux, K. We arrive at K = 14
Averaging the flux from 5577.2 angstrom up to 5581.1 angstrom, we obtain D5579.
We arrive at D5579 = 11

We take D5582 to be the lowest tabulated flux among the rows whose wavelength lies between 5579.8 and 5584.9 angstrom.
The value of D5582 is 8.26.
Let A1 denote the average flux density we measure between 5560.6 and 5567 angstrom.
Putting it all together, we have 12.3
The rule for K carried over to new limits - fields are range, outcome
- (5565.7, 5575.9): 7.67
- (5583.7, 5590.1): 8.33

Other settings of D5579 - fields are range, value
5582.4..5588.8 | 10.7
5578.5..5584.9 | 10.5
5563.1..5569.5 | 12.4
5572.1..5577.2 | 9.91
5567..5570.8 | 11.6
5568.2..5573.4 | 12.7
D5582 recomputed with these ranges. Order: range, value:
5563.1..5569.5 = 11.5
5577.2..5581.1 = 6.81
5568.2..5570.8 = 9.22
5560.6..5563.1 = 12.2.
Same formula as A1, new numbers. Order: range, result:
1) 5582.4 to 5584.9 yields 8.28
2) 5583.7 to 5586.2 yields 10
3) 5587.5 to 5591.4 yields 14.5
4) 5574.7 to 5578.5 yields 8.25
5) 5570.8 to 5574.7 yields 12.6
